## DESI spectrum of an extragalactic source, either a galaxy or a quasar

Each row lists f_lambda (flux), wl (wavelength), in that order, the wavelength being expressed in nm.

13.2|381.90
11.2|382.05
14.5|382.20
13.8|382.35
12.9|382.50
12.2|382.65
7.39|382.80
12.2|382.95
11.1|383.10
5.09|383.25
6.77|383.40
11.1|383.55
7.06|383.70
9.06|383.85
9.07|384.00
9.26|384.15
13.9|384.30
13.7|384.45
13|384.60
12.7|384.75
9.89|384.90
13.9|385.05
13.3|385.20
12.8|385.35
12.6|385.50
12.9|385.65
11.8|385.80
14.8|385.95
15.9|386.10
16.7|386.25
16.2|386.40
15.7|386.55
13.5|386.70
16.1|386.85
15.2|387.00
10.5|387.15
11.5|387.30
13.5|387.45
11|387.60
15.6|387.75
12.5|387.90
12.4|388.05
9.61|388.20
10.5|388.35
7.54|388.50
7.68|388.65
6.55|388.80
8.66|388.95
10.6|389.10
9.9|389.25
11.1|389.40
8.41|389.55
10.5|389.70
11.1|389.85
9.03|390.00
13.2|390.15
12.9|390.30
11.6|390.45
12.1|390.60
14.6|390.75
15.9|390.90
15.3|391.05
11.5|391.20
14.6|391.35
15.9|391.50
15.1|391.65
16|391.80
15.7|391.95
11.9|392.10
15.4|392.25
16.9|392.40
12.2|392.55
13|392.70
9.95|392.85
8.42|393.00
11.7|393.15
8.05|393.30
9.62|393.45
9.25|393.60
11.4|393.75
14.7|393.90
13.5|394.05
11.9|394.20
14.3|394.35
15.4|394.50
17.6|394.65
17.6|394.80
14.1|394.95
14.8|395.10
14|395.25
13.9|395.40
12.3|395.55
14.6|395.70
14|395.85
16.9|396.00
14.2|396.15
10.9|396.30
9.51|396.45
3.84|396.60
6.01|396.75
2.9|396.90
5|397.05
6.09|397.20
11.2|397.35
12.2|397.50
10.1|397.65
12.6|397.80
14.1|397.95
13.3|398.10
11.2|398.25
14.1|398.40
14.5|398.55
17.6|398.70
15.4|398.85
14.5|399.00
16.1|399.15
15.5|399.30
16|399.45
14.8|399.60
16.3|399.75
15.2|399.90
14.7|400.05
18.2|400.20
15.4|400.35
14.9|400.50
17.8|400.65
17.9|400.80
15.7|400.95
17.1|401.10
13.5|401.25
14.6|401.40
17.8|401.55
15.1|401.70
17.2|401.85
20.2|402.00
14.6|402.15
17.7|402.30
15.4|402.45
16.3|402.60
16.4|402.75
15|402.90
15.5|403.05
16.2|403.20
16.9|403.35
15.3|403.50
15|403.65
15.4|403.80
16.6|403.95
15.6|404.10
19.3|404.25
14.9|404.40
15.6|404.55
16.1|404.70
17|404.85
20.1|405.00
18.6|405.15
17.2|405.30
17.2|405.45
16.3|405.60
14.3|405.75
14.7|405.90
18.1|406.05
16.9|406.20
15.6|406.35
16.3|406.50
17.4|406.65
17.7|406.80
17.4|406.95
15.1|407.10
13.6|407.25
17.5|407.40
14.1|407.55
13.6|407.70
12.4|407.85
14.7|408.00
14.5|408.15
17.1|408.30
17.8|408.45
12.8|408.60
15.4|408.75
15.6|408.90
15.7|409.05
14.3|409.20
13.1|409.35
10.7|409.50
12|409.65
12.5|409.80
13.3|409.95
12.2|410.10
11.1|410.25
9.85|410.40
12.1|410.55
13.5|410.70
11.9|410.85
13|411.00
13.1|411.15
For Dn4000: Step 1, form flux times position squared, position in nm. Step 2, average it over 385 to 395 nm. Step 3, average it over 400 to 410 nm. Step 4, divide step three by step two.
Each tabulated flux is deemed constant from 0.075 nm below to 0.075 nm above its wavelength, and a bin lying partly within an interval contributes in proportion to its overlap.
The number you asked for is 1.34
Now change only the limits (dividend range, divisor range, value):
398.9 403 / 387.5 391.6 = 1.48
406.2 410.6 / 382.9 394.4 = 1.31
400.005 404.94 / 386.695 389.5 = 1.56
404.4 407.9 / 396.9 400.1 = 1.28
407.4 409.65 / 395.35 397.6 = 1.50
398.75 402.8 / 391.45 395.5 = 1.25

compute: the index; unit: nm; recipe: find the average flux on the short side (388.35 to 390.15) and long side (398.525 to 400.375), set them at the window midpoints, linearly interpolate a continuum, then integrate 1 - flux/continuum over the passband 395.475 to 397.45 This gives 0.57 nm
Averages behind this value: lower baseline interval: 9.41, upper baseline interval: 15.7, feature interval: 9.83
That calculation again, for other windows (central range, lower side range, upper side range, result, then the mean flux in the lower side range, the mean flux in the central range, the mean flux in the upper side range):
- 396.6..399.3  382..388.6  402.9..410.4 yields 0.498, 12.1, 11.5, 15.4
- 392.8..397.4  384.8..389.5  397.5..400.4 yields 0.761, 12.3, 11.5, 14.6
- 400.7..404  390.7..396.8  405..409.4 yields -0.301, 13.1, 16.2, 15.8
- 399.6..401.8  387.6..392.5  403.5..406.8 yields -0.102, 12.2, 16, 16.6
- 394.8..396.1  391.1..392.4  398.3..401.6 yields 0.055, 14.7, 14.5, 15.8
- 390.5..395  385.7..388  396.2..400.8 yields -0.022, 14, 13.4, 12.8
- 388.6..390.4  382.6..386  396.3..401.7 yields 0.280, 11.1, 10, 13.3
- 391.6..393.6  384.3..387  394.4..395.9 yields 0.291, 13.9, 12.5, 14.8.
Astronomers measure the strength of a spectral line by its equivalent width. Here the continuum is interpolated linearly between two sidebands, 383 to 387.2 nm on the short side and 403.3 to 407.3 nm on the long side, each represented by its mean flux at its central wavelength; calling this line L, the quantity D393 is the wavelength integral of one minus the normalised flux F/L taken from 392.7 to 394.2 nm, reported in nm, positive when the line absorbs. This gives 0.333 nm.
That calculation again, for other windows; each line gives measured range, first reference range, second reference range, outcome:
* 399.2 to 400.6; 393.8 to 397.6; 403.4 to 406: -0.161 nm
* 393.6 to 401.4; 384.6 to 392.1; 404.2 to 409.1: 0.465 nm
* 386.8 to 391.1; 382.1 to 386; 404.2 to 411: 0.225 nm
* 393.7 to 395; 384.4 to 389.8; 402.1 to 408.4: -0.078 nm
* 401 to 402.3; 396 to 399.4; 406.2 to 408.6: -0.308 nm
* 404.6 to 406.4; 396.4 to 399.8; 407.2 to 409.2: -0.345 nm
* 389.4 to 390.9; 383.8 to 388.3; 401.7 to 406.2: 0.227 nm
